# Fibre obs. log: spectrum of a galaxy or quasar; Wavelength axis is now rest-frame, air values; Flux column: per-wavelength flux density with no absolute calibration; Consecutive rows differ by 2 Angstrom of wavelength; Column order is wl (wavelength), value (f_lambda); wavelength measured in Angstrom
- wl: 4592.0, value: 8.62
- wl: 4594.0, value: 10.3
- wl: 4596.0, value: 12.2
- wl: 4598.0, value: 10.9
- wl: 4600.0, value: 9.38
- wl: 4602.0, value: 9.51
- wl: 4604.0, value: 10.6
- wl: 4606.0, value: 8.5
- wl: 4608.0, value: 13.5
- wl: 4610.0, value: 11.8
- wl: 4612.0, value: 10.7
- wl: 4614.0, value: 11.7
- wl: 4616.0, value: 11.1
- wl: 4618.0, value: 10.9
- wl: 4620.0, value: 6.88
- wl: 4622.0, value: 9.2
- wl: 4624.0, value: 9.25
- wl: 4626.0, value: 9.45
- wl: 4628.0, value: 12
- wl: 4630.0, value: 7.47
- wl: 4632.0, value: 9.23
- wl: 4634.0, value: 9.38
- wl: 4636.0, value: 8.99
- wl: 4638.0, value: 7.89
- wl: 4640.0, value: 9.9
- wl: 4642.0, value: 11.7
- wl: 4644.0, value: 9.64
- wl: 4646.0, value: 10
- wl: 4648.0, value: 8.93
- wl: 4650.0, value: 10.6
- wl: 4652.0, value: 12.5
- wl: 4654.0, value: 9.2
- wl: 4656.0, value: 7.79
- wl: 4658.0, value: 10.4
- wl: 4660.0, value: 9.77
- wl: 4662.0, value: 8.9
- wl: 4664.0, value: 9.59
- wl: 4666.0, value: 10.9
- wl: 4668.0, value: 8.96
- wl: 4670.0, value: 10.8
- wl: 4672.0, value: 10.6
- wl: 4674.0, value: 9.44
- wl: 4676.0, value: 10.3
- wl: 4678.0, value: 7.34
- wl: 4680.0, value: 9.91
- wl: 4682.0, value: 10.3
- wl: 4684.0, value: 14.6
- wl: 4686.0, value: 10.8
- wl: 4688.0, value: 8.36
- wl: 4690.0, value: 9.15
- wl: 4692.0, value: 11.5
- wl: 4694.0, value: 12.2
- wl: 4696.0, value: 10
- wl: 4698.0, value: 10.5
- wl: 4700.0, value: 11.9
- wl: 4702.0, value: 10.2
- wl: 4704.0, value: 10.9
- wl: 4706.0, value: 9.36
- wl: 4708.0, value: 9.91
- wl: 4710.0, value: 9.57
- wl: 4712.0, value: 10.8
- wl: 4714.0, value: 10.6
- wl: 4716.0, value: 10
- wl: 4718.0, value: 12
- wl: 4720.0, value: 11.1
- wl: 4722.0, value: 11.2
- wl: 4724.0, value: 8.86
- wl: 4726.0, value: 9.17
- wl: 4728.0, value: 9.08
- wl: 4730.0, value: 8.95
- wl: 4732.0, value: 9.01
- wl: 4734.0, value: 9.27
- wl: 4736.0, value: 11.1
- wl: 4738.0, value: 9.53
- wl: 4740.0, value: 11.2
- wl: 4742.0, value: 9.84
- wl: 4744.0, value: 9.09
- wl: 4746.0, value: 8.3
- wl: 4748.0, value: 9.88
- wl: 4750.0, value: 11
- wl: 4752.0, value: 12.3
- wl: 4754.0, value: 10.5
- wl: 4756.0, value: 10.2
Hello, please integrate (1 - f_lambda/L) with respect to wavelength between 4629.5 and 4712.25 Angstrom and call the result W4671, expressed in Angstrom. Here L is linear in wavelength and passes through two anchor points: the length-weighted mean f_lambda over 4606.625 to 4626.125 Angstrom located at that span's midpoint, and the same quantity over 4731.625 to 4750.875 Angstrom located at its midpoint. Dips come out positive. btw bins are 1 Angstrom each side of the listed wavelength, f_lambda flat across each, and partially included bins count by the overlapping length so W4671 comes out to 1.37 Angstrom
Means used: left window 10.5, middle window 10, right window 9.84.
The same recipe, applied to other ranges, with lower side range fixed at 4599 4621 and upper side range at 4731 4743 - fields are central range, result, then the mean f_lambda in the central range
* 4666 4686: -0.23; 10.3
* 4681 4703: -1.57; 10.9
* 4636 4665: 1.51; 9.75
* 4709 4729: -0.37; 10.2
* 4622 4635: 1.14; 9.44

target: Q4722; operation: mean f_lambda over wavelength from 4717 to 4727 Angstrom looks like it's 10.5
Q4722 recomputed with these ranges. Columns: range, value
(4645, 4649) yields 9.46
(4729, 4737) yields 9.58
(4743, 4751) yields 9.57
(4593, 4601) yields 10.7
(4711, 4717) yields 10.5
